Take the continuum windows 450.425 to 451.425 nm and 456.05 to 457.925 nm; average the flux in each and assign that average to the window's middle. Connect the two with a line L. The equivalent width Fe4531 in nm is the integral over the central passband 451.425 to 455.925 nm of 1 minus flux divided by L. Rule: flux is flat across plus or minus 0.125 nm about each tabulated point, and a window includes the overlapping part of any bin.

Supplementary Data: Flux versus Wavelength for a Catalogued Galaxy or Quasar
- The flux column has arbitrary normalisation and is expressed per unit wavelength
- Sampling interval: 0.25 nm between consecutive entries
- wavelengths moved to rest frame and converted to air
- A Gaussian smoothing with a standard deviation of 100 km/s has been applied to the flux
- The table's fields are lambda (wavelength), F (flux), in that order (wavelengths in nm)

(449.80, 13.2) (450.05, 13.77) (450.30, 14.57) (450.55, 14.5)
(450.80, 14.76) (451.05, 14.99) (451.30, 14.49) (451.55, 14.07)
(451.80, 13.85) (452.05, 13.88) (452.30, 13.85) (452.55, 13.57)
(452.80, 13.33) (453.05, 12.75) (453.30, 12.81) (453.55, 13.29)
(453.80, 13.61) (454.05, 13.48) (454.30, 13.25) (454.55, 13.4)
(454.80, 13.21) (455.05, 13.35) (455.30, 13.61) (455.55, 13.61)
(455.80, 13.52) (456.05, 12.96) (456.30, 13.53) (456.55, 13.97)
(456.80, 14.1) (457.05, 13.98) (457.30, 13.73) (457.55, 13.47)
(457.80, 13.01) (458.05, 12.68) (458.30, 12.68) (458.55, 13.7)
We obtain 0.23 nm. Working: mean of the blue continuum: 14.7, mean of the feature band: 13.5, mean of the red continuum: 13.6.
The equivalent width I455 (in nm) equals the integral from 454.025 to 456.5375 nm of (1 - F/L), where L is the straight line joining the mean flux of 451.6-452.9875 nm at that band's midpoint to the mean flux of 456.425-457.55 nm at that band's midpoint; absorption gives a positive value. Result 0.07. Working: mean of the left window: 13.7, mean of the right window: 13.9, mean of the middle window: 13.4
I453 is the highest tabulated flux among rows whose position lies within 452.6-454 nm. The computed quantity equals 13.61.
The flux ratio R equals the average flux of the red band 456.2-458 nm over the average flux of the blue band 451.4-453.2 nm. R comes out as 1.0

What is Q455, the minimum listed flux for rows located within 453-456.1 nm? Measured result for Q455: 12.75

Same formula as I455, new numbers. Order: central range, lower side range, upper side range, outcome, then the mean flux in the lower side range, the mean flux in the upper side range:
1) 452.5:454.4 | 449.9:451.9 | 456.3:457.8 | 0.116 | 14.4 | 13.8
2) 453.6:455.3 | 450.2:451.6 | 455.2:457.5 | 0.072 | 14.6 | 13.7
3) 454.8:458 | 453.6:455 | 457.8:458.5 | -0.109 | 13.4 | 12.8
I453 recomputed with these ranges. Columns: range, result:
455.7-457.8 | 14.1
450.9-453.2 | 14.99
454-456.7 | 13.97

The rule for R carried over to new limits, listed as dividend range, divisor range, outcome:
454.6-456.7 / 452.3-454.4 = 1.01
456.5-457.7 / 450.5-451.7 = 0.95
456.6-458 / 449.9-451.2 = 0.94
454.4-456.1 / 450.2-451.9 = 0.93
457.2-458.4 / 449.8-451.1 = 0.91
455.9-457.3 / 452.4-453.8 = 1.04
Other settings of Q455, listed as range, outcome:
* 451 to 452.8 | 13.33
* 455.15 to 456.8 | 12.96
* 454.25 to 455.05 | 13.21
